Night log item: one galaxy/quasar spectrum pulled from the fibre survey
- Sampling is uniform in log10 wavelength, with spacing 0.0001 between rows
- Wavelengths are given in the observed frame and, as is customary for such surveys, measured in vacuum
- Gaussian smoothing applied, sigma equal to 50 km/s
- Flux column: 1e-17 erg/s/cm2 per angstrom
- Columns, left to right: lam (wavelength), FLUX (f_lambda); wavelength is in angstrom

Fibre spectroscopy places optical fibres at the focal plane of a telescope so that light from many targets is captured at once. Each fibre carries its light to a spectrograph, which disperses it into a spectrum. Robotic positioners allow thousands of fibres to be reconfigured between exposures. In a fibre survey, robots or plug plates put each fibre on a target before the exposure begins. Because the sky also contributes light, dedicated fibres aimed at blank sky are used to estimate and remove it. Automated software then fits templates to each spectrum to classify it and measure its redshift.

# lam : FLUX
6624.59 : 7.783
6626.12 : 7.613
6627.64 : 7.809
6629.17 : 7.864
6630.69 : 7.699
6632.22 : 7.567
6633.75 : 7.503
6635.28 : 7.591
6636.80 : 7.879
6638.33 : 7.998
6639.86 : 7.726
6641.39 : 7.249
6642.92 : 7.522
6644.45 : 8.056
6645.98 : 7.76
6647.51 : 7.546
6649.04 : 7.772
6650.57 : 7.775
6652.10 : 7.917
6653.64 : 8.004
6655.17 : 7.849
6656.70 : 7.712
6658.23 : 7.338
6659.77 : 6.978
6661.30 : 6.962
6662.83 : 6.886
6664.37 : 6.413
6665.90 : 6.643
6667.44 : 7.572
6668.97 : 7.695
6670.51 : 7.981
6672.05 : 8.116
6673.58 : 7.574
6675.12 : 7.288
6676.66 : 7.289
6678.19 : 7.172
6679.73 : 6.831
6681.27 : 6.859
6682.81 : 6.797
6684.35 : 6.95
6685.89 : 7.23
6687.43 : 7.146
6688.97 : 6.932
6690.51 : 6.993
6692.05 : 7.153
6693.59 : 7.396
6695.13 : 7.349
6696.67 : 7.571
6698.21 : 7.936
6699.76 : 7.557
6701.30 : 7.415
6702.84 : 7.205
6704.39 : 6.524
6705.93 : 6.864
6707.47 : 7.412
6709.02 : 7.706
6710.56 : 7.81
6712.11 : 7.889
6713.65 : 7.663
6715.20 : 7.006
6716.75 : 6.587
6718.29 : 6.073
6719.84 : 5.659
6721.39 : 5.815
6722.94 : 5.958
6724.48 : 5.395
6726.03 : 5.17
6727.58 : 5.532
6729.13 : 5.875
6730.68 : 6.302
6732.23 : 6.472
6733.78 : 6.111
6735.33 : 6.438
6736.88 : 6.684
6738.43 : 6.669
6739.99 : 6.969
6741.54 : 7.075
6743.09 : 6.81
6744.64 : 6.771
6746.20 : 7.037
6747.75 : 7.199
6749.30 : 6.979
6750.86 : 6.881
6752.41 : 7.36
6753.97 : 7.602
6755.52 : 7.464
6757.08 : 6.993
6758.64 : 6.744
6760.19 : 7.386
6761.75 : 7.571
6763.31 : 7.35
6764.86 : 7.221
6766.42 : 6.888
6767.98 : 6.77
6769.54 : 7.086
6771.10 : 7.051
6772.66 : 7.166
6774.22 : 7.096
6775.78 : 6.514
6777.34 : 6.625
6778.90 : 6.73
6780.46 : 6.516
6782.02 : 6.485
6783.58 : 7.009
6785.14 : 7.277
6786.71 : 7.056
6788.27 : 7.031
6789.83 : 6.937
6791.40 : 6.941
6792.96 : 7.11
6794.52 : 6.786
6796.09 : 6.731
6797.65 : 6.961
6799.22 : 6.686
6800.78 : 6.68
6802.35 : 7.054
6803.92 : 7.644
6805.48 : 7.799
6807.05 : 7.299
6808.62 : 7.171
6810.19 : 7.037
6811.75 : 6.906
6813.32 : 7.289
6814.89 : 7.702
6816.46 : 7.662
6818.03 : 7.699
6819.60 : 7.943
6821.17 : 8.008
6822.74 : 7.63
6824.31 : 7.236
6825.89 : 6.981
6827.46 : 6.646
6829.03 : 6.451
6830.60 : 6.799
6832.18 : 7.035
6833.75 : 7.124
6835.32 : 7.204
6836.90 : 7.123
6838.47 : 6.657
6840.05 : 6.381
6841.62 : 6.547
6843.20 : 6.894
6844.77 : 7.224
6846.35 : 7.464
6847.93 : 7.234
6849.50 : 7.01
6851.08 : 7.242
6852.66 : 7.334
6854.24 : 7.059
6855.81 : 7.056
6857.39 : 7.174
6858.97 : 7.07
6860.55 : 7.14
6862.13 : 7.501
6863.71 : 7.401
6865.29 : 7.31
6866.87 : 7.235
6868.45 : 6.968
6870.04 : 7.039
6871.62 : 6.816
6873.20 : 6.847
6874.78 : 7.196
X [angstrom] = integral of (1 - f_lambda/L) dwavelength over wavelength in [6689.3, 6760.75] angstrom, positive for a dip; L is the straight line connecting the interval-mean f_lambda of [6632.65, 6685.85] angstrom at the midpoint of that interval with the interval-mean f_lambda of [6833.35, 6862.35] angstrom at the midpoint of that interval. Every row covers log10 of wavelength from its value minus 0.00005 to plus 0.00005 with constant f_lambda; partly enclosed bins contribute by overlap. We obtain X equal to 4.46 angstrom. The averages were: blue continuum 7.44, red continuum 7.07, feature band 6.86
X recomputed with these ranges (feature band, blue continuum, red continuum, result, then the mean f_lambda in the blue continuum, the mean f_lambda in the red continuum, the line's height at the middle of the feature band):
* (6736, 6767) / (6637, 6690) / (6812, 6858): 0.8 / 7.4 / 7.16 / 7.28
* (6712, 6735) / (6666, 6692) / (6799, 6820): 3.4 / 7.25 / 7.33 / 7.28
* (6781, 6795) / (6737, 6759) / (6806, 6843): 0.3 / 7.03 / 7.15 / 7.09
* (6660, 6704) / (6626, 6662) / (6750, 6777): 1.4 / 7.66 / 7.12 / 7.48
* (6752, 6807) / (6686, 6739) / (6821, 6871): -0.8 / 6.78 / 7.09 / 6.93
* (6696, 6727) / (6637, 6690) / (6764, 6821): 1.9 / 7.4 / 7.08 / 7.28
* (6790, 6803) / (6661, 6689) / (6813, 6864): 0.6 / 7.18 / 7.18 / 7.18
